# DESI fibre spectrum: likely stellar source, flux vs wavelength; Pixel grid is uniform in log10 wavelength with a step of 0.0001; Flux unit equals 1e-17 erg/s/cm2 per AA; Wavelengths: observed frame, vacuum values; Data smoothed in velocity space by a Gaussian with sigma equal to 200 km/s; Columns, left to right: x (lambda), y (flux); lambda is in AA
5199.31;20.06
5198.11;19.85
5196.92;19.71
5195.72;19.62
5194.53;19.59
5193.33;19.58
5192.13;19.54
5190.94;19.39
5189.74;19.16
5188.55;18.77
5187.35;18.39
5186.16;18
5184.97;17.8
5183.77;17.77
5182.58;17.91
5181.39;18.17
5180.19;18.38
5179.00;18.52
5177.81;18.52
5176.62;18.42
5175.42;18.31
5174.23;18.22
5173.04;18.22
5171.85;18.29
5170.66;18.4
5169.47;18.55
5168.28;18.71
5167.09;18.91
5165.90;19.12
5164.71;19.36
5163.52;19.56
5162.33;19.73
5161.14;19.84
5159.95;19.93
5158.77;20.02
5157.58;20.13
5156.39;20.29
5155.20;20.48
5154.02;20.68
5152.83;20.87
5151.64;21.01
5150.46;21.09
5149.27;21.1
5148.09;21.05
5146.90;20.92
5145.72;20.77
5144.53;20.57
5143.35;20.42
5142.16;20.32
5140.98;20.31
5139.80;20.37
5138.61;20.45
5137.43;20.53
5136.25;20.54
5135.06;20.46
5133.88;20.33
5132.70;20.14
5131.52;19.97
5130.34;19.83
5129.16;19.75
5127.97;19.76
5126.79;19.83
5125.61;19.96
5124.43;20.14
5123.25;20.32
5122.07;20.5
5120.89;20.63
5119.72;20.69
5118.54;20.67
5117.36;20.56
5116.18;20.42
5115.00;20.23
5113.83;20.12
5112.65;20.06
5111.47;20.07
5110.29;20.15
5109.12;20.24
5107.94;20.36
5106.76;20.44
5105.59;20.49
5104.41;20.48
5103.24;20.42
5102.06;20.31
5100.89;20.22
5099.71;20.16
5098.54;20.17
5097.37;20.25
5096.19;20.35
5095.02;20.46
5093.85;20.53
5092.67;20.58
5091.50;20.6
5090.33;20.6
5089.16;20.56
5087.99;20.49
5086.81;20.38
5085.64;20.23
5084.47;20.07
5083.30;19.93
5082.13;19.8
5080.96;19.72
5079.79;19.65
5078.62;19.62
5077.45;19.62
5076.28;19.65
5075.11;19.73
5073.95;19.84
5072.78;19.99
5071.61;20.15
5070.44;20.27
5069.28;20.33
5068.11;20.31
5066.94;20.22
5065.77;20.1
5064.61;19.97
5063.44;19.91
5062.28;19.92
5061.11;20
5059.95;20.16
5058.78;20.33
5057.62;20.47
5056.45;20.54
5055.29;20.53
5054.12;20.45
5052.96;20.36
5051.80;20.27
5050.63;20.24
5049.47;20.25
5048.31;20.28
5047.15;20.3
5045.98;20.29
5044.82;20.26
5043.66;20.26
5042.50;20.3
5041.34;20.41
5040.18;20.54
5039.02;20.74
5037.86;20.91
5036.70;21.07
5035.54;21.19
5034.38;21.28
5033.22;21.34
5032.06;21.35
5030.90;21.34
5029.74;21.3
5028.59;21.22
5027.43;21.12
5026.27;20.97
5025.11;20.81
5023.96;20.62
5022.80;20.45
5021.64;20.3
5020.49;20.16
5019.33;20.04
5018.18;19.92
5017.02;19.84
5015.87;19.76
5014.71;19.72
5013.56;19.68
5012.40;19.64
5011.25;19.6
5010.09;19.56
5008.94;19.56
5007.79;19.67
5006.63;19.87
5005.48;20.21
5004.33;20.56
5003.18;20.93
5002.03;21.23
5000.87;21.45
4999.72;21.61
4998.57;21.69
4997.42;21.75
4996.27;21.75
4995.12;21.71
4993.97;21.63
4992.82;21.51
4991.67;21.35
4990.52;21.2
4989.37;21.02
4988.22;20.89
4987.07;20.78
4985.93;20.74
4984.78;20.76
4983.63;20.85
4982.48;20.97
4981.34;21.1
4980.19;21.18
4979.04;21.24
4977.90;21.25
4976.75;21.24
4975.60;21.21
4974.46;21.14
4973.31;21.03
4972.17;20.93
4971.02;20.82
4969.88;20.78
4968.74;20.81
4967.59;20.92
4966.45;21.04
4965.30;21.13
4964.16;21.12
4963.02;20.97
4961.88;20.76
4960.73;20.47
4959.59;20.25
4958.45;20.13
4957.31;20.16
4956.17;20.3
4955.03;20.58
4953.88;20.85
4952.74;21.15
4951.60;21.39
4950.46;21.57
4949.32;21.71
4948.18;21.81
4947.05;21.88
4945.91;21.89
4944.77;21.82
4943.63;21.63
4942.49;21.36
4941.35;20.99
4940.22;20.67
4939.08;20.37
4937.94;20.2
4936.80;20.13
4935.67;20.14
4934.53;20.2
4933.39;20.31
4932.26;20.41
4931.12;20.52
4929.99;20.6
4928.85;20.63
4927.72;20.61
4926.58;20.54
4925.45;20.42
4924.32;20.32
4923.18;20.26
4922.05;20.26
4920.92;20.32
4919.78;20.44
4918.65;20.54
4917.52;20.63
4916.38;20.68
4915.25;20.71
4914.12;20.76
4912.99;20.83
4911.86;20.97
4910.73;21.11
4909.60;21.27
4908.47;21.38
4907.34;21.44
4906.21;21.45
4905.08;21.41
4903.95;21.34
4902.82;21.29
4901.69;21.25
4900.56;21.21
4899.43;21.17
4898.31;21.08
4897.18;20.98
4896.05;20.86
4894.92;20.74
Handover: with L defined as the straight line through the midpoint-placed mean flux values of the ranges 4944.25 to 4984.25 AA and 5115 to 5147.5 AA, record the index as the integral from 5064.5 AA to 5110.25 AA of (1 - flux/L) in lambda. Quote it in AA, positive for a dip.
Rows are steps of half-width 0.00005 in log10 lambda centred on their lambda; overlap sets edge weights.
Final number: 0.74 AA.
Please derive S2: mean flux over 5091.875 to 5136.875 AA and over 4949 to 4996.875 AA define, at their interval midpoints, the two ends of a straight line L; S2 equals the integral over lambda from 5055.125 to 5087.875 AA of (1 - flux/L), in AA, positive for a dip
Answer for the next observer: 0.7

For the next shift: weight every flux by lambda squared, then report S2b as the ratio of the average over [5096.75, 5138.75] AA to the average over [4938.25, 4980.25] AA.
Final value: 1.0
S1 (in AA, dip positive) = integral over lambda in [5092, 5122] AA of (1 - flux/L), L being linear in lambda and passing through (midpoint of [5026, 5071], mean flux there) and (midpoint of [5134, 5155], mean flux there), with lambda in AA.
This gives 0.36 AA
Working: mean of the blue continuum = 20.5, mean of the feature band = 20.4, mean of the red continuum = 20.7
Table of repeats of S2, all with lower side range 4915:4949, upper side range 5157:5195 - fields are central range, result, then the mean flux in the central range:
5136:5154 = -1.52 AA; 20.7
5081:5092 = -0.41 AA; 20.3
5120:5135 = -0.71 AA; 20.1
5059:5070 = -0.23 AA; 20.1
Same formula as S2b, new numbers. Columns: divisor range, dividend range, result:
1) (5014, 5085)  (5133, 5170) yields 1.03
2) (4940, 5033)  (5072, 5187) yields 1.01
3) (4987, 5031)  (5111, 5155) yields 1.04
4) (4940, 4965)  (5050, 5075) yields 1.00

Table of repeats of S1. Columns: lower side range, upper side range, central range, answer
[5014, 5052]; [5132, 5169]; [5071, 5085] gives 0.4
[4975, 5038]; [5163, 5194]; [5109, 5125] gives -0.8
